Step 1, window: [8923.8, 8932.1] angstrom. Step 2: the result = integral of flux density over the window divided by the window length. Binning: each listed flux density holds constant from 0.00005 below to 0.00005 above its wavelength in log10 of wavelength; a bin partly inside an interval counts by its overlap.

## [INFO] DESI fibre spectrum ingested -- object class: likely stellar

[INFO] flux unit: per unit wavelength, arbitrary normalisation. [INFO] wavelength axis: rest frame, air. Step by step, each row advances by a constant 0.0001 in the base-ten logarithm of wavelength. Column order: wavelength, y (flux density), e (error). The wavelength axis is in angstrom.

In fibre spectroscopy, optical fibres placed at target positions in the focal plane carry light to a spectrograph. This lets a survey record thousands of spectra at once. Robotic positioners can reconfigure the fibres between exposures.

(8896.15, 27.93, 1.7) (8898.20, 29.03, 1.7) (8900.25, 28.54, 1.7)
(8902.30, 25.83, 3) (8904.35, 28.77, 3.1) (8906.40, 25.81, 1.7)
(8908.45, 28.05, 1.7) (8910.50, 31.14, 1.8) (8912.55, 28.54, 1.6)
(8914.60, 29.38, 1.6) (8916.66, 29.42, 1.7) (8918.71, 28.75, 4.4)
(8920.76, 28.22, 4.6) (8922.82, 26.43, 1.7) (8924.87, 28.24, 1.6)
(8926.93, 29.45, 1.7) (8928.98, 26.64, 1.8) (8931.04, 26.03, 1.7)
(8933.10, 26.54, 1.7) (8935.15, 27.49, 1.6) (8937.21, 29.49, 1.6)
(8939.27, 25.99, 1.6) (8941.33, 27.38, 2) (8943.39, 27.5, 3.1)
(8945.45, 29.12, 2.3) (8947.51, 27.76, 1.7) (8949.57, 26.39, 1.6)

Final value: 27.6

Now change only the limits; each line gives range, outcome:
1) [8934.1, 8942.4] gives 27.6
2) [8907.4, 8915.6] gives 29.3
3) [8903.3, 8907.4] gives 27.3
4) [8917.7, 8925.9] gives 27.9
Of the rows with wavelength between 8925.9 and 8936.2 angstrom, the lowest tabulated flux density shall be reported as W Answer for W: 26.03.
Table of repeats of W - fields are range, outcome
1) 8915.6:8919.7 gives 28.75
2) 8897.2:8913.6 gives 25.81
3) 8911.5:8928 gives 26.43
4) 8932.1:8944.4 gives 25.99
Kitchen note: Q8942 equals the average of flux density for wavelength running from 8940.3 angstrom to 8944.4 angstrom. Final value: 27.4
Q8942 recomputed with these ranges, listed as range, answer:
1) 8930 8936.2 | 26.7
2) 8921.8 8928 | 28.1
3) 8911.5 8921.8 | 28.9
